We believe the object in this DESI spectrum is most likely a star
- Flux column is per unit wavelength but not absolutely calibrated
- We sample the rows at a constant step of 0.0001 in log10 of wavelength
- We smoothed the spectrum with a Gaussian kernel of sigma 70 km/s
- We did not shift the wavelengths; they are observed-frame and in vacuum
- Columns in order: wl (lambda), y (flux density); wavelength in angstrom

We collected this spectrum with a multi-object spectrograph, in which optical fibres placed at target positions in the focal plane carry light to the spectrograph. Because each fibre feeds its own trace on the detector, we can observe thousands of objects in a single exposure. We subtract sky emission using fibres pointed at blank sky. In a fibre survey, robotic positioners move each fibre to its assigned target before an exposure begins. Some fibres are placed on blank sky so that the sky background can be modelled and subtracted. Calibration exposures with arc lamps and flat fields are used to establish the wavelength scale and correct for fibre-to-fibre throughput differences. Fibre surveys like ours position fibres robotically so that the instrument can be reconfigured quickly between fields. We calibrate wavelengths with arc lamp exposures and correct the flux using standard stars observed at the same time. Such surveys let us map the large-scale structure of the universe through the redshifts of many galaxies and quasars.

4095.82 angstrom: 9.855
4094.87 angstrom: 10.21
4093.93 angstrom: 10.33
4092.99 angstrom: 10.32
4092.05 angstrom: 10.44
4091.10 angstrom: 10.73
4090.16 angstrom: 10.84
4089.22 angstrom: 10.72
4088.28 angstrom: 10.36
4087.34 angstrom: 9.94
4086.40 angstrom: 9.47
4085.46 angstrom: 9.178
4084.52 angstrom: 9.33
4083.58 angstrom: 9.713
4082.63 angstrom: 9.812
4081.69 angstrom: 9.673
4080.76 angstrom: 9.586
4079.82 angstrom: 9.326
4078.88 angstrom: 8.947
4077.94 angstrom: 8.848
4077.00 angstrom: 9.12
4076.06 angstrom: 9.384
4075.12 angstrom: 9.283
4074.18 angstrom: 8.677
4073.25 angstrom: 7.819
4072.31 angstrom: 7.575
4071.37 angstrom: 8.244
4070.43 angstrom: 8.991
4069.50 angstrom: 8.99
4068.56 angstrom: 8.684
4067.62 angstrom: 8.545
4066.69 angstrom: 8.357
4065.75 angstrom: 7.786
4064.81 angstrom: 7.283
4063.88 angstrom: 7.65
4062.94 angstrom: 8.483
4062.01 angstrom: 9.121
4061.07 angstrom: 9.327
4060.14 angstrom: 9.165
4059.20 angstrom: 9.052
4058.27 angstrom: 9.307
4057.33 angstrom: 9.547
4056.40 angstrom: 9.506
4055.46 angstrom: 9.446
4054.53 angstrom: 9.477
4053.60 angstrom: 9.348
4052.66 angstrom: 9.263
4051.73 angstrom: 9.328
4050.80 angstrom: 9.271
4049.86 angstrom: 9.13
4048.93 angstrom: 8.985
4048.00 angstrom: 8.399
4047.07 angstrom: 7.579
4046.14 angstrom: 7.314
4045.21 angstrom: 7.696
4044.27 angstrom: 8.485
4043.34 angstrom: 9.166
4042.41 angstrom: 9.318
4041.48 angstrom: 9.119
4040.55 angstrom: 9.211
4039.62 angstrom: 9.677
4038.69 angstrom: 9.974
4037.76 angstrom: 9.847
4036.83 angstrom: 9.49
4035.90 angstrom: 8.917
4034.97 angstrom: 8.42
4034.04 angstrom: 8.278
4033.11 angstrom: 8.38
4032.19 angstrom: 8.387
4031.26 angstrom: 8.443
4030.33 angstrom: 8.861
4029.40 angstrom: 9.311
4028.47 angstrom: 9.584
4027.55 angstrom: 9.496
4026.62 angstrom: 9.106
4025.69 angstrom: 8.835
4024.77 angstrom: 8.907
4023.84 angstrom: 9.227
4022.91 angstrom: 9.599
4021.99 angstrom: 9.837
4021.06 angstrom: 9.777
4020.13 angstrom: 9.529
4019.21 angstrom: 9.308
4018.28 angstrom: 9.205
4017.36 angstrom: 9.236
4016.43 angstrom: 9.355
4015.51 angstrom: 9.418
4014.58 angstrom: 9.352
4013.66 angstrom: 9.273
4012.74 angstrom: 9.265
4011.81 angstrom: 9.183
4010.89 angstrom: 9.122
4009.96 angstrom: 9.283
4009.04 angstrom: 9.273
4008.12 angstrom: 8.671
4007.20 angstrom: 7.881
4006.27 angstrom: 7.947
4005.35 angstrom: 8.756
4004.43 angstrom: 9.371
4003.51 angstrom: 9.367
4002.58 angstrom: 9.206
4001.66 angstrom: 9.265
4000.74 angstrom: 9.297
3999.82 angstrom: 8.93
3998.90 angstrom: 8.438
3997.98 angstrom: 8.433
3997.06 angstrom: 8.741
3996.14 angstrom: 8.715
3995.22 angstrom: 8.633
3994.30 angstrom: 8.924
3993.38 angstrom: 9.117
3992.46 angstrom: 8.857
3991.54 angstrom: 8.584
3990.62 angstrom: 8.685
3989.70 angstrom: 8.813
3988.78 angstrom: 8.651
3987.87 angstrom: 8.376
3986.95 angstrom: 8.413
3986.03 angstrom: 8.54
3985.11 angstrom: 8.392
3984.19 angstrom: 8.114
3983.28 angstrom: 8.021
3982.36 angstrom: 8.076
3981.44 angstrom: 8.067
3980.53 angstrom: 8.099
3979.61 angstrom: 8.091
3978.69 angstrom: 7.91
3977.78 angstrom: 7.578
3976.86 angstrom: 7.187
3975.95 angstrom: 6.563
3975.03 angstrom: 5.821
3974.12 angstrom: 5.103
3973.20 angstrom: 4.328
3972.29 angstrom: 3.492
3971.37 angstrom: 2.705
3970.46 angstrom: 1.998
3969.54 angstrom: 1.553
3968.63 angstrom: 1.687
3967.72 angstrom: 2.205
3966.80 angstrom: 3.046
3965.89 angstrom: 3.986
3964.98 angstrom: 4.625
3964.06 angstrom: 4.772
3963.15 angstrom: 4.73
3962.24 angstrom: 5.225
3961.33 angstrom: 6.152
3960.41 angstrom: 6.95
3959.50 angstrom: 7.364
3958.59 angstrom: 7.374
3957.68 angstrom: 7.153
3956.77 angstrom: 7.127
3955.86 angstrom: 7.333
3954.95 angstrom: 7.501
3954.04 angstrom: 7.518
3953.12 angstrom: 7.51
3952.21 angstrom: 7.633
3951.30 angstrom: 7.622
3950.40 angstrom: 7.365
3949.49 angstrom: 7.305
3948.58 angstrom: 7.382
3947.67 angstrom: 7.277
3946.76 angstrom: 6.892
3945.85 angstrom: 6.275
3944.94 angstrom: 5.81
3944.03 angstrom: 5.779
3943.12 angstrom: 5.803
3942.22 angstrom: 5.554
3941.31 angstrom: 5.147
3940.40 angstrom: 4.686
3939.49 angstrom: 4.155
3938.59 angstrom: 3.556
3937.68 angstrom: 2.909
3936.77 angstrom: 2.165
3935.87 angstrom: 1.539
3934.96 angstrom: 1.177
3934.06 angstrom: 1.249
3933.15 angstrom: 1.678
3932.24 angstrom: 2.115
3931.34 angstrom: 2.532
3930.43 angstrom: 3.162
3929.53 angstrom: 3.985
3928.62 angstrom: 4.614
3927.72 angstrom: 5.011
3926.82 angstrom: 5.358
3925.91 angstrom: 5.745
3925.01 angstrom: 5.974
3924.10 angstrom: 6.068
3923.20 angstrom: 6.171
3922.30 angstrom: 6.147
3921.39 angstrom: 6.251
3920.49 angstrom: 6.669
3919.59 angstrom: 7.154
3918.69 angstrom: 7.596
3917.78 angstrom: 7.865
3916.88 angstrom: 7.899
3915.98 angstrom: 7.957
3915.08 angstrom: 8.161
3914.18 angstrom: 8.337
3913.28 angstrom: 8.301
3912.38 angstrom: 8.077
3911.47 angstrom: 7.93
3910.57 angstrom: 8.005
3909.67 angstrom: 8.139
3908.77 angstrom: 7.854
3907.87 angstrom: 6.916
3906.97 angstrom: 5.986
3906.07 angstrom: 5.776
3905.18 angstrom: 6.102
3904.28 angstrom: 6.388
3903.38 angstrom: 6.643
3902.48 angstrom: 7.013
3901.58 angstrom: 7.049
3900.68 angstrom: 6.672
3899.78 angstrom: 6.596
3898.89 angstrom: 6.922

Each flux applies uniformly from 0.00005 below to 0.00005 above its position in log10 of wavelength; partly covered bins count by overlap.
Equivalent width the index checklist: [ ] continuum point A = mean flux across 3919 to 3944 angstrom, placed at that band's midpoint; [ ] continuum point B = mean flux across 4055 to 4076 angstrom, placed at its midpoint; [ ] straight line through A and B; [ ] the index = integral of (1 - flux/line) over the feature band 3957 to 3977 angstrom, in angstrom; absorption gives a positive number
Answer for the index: 2.8 angstrom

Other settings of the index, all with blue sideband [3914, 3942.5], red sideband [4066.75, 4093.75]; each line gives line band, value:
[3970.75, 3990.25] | -1.93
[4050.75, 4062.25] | -0.86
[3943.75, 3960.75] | -4.56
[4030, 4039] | -0.95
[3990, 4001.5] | -3.16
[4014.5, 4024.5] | -2.42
